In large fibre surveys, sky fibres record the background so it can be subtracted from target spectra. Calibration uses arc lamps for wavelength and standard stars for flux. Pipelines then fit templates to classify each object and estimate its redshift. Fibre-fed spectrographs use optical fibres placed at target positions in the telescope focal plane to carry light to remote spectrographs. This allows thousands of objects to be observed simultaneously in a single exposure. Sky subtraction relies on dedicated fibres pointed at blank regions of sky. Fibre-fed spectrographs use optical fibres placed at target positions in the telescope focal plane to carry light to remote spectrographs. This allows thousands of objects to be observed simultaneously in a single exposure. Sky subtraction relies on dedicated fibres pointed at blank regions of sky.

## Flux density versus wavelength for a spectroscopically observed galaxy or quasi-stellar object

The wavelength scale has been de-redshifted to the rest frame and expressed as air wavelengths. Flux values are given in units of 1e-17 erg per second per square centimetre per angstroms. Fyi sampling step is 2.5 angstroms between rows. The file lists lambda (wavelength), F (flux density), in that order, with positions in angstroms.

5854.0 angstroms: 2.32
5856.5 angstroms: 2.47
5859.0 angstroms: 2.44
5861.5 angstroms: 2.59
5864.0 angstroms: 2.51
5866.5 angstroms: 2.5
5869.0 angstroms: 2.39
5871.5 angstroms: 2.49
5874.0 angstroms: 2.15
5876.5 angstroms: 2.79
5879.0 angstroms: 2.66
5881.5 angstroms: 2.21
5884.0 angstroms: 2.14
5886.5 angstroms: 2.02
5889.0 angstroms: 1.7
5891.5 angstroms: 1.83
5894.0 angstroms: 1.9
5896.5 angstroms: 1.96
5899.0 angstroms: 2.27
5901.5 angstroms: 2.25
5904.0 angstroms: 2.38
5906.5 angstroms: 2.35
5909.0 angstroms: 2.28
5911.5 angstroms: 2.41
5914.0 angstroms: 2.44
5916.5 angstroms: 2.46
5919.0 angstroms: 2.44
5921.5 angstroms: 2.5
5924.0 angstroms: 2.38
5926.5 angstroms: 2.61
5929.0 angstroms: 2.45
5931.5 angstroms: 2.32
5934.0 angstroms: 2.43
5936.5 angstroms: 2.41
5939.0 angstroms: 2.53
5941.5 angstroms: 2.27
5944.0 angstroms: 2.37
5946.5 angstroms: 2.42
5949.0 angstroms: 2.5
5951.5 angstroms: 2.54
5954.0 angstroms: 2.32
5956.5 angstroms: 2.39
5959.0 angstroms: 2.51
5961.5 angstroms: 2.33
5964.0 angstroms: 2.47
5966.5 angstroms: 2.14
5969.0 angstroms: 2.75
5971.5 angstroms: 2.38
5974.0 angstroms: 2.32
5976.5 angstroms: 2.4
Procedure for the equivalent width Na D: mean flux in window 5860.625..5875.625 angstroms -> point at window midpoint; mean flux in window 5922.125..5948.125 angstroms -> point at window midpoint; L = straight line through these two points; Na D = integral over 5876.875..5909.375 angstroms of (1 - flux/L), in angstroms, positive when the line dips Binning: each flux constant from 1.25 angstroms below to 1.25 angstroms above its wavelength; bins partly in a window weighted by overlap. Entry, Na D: 3.6 angstroms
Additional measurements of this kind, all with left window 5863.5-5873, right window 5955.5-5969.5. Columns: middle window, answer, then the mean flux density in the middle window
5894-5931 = 1.3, 2.35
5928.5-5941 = 0.1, 2.42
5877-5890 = 1.4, 2.19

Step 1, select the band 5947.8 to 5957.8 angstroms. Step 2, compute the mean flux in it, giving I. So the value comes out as 2.44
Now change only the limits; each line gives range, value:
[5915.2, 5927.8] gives 2.48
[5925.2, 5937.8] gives 2.44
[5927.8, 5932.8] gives 2.38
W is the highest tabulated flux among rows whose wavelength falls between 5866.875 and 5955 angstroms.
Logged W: 2.79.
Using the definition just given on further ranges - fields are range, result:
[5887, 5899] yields 2.27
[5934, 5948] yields 2.53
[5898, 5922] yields 2.5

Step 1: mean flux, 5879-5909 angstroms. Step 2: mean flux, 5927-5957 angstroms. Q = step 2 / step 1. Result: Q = 1.14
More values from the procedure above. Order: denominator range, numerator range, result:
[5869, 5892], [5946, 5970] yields 1.09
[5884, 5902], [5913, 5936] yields 1.23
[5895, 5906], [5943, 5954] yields 1.10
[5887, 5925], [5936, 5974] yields 1.08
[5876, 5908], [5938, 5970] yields 1.11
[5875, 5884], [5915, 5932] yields 0.99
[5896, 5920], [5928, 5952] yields 1.04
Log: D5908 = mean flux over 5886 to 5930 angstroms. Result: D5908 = 2.26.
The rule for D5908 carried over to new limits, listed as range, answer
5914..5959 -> 2.43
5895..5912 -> 2.26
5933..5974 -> 2.42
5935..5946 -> 2.4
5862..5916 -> 2.28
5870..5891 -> 2.26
